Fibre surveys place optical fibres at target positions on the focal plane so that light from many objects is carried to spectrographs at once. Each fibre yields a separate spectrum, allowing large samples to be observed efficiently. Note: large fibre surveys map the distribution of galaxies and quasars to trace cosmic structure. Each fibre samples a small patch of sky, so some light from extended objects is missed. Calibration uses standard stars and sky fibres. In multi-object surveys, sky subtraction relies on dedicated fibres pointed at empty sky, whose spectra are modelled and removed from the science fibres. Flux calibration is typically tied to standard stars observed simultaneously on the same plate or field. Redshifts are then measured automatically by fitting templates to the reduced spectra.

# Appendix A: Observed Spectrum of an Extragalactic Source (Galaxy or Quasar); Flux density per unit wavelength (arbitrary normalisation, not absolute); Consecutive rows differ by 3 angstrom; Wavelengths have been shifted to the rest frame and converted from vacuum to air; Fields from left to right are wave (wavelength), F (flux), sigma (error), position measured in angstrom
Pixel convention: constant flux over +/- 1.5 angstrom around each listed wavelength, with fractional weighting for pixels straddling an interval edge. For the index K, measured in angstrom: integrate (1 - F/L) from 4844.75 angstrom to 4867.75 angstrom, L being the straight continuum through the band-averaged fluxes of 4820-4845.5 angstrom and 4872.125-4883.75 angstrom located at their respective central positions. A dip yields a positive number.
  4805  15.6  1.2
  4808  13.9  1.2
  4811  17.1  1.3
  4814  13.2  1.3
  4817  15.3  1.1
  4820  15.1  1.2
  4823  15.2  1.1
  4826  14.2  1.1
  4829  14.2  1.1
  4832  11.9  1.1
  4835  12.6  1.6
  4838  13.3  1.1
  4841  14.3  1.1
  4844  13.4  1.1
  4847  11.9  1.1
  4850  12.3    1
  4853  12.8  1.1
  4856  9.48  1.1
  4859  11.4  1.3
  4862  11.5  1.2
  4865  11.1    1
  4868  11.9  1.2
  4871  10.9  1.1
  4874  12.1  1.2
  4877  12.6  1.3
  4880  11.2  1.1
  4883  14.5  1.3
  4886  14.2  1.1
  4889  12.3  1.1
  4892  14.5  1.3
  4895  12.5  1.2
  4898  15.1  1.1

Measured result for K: 2.59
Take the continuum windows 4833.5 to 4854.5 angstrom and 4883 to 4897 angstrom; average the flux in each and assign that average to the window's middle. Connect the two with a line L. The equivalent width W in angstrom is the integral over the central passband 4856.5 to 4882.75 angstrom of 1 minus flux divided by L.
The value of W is 3.2 angstrom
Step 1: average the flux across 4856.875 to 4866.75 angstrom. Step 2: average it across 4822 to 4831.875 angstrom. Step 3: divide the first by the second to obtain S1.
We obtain 0.8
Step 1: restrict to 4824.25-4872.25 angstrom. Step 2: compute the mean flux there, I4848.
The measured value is 12.3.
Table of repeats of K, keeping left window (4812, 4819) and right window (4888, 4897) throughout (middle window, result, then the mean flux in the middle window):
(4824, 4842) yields 1.0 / 13.4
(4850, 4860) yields 1.8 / 11.4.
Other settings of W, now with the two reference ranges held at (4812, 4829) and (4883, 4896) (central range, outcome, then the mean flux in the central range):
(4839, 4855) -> 1.5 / 12.8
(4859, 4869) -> 1.8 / 11.5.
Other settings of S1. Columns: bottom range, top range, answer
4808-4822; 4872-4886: 0.85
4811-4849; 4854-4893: 0.88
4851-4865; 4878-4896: 1.17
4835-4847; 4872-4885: 0.95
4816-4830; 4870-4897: 0.87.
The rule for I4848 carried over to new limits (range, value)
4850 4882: 11.6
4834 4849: 13.1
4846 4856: 11.9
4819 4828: 14.8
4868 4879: 11.8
